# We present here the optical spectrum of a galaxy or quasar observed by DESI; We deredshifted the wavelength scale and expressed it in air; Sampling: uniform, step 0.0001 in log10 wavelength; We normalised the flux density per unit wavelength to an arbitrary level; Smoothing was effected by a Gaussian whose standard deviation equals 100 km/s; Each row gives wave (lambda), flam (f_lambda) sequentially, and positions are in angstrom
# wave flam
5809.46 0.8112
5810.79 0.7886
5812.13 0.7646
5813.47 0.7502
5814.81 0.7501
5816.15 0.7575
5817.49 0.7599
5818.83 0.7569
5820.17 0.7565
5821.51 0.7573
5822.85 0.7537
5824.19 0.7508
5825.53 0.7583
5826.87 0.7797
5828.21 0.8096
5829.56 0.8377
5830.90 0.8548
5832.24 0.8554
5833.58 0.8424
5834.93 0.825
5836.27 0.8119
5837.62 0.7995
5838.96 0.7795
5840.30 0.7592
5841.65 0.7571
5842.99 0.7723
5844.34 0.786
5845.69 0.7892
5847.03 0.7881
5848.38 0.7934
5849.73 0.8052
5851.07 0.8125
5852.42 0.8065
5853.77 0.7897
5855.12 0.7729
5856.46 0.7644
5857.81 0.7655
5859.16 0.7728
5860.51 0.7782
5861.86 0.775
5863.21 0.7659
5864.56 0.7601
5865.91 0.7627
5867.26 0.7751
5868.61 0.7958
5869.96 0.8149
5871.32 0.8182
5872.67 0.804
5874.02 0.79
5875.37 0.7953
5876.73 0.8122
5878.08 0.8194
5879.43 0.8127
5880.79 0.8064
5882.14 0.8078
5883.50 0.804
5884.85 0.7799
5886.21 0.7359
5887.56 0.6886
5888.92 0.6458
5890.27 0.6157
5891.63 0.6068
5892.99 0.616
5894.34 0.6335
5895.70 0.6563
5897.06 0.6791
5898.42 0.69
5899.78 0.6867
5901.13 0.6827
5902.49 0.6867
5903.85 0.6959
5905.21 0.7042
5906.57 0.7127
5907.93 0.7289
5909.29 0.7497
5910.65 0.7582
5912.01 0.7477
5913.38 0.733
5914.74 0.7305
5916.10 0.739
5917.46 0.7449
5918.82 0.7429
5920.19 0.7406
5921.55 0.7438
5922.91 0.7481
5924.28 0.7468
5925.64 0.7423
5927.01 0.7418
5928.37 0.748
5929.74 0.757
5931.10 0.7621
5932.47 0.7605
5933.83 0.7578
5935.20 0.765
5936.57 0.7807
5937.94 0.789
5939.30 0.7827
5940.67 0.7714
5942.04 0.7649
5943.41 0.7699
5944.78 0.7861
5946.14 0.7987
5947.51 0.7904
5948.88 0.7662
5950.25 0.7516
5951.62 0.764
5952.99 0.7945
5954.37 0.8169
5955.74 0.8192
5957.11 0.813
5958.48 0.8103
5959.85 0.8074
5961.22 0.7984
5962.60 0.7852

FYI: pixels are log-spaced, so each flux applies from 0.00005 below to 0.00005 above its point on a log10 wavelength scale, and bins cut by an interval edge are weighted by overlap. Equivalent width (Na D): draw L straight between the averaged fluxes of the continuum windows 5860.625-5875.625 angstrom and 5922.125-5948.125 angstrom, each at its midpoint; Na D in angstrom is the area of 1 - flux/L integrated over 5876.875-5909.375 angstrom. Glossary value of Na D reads 2.84 angstrom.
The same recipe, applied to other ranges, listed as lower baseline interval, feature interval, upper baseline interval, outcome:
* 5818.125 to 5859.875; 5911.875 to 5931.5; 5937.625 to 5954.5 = 0.9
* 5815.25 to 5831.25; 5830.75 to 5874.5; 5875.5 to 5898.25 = -2.4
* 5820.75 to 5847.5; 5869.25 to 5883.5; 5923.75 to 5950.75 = -0.5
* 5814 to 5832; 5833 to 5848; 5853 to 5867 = -0.3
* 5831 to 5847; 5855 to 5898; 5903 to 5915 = 0.7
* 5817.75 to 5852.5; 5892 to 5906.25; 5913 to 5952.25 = 1.8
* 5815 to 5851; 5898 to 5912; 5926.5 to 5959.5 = 1.3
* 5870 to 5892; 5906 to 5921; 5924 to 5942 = 0.5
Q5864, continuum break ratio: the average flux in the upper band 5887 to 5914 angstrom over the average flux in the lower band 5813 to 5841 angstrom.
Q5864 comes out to 0.87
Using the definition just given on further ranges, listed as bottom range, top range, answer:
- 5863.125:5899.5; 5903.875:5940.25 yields 1.01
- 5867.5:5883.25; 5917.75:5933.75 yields 0.93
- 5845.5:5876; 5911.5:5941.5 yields 0.96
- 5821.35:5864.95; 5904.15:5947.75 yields 0.95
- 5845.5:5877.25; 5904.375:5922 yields 0.93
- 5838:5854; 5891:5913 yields 0.88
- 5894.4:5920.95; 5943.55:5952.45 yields 1.09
